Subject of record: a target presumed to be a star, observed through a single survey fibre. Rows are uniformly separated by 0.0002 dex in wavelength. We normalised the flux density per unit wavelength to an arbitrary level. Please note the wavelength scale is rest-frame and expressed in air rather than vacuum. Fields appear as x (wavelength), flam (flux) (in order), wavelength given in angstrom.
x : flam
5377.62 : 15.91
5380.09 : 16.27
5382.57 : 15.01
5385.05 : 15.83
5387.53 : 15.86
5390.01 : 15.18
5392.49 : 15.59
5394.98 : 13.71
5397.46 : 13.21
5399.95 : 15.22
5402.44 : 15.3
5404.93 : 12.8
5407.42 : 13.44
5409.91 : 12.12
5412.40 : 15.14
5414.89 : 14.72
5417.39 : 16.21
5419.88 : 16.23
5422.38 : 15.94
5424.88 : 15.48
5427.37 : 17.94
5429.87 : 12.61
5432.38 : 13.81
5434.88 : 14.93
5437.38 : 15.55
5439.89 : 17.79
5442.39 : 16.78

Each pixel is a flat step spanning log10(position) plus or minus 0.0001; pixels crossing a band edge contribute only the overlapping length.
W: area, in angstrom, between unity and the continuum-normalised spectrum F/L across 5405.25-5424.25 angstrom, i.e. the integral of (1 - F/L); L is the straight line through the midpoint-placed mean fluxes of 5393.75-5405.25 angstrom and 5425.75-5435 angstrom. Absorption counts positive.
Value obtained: -0.3 angstrom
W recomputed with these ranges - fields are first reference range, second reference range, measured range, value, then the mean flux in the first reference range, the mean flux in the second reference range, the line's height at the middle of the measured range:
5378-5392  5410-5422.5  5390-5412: 2.04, 15.7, 15.3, 15.5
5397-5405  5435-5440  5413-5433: -0.06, 14.4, 16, 15.4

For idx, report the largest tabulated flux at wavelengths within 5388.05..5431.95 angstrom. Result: 17.94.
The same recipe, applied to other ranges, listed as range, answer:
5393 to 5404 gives 15.3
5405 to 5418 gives 16.21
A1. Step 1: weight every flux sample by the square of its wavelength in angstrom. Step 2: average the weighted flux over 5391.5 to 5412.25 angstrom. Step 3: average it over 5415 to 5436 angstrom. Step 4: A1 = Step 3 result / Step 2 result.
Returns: 1.1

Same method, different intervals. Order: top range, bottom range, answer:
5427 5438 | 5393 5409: 1.06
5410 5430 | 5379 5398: 1.04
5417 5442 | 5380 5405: 1.06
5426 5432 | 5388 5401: 1.04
